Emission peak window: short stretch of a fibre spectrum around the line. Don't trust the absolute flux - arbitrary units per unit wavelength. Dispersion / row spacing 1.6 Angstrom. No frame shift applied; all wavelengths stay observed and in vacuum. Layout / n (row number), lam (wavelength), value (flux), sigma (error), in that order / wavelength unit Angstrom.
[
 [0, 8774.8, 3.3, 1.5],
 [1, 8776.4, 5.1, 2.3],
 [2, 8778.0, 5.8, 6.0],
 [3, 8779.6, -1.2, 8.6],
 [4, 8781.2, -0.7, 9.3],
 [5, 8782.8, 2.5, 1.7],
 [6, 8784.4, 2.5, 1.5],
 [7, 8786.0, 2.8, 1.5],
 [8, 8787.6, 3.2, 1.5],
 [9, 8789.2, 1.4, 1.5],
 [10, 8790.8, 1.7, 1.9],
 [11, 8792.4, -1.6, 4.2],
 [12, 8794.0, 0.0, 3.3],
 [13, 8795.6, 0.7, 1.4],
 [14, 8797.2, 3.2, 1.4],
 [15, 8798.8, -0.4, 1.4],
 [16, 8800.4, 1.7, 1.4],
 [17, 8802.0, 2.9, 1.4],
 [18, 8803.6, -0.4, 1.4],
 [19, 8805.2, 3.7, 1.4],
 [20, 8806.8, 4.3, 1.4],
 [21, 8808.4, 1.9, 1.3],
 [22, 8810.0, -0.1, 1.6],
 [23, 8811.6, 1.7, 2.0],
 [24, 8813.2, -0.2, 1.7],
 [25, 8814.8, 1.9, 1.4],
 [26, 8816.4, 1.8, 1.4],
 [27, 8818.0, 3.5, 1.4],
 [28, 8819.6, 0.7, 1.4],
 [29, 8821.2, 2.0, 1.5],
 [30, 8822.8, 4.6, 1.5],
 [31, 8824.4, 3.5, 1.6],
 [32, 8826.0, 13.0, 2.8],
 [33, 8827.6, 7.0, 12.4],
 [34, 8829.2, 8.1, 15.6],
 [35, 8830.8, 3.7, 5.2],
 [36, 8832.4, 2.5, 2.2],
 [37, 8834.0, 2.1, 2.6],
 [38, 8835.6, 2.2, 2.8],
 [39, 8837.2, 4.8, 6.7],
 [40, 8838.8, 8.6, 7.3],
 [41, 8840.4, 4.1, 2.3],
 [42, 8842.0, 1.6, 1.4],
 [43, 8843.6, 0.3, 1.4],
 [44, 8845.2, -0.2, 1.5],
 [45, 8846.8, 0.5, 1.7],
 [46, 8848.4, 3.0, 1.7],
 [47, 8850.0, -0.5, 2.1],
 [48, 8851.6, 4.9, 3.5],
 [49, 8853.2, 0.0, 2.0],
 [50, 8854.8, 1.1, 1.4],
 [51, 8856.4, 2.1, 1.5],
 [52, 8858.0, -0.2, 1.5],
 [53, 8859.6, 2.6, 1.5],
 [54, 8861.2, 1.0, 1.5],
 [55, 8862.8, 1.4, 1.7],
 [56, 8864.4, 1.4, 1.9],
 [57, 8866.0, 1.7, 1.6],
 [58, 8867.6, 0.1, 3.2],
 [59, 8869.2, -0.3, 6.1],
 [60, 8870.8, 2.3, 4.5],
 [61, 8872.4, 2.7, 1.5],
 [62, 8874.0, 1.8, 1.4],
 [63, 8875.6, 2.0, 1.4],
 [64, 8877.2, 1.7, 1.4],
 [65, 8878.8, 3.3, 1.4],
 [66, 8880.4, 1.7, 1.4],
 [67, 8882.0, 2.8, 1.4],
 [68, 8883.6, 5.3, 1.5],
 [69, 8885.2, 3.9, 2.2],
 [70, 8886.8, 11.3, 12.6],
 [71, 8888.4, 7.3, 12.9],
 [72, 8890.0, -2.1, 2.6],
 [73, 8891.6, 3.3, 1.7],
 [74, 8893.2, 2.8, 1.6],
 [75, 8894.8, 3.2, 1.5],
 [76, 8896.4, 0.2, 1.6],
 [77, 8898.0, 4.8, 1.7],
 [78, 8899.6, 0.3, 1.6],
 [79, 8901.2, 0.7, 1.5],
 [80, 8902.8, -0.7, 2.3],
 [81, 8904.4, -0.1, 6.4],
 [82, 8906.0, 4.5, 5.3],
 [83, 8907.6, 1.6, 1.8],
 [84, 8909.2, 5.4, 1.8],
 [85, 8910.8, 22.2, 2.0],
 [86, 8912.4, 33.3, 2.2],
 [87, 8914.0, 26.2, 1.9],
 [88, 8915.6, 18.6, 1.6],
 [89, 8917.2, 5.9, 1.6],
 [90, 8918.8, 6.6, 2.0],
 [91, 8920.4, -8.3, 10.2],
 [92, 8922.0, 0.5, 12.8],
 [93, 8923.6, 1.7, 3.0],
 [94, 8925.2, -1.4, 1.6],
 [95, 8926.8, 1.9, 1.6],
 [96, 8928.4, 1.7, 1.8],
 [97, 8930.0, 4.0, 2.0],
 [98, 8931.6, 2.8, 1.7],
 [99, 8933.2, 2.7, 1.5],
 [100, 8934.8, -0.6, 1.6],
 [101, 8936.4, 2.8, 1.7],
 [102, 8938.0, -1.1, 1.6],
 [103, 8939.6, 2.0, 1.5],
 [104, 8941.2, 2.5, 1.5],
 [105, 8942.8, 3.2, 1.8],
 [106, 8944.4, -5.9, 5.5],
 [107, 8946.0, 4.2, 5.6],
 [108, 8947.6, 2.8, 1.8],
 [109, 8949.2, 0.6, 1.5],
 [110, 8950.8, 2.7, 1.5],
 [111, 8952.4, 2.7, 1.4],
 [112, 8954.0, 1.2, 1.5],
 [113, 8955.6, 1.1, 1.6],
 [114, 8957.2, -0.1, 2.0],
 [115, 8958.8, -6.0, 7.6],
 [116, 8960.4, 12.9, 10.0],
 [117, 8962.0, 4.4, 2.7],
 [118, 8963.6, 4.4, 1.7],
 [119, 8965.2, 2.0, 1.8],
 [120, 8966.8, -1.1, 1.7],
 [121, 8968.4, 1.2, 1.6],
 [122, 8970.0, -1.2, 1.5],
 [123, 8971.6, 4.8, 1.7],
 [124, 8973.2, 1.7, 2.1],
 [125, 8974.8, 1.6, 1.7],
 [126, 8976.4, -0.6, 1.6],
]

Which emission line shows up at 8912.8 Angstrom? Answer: [O III]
